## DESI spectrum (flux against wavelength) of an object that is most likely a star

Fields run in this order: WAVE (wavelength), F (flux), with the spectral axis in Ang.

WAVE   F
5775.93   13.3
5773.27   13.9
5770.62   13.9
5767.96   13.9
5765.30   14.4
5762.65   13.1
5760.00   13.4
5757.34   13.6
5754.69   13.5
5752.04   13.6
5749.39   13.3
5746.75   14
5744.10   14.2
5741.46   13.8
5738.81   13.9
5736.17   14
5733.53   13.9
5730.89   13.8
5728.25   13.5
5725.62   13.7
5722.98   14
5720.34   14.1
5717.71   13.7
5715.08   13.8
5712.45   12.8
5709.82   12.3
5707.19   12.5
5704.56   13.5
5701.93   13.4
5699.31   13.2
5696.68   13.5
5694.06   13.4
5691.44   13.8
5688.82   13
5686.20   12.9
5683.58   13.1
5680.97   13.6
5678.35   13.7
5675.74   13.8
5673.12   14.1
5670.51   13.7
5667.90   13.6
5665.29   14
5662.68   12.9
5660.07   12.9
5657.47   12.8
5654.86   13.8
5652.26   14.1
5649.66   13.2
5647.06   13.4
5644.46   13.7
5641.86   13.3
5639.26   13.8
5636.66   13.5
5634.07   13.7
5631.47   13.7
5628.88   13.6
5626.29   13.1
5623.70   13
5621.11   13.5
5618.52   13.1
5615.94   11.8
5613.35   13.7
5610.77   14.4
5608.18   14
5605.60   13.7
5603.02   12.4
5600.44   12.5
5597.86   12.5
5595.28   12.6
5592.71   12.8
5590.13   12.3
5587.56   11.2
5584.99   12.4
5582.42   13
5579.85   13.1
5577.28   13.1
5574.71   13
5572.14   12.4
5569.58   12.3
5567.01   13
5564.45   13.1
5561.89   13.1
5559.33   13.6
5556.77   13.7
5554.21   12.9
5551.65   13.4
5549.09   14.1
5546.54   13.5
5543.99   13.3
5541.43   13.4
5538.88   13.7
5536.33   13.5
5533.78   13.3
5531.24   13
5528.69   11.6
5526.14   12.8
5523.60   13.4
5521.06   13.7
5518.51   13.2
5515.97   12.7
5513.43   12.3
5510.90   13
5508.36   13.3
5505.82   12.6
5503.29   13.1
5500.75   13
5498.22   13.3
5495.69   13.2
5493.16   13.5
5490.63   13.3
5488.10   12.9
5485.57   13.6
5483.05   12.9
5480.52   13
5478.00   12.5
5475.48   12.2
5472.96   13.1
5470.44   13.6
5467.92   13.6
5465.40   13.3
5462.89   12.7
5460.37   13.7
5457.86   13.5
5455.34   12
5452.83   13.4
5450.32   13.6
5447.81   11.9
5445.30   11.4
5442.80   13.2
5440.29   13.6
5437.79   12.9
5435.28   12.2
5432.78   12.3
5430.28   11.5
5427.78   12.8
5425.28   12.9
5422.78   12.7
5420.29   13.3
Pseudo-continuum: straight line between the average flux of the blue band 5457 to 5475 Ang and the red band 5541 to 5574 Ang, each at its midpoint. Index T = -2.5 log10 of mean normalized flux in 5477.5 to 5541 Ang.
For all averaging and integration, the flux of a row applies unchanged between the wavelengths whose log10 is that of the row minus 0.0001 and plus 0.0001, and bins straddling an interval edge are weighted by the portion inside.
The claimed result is 0.02 mag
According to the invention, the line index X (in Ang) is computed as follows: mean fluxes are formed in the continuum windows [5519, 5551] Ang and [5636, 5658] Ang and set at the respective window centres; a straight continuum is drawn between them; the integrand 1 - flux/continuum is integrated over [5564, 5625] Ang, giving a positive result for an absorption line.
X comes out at 2.5 Ang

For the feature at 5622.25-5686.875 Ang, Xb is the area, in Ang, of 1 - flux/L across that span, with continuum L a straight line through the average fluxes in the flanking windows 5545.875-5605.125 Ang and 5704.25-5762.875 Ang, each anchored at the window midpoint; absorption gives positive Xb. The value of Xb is -1.3 Ang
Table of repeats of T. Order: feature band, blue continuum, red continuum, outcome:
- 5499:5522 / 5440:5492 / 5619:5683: 0.01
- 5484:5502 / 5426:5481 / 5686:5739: -0.03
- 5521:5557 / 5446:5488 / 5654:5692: -0.01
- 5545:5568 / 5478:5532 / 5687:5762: -0.02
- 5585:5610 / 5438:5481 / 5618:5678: 0.06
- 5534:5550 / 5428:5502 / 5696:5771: -0.04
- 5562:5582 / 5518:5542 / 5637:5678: 0.03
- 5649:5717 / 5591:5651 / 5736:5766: 0.01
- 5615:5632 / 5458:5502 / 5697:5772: 0.02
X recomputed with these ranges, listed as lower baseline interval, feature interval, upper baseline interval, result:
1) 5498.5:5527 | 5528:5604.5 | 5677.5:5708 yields 1.0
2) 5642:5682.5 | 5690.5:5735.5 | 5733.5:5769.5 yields 0.6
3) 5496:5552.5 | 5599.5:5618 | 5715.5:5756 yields 0.3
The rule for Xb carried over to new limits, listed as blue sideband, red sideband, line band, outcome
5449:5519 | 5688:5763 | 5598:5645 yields 0.0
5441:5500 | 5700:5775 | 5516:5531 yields 0.2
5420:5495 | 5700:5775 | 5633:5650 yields -0.2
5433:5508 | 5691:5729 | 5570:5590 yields 0.9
